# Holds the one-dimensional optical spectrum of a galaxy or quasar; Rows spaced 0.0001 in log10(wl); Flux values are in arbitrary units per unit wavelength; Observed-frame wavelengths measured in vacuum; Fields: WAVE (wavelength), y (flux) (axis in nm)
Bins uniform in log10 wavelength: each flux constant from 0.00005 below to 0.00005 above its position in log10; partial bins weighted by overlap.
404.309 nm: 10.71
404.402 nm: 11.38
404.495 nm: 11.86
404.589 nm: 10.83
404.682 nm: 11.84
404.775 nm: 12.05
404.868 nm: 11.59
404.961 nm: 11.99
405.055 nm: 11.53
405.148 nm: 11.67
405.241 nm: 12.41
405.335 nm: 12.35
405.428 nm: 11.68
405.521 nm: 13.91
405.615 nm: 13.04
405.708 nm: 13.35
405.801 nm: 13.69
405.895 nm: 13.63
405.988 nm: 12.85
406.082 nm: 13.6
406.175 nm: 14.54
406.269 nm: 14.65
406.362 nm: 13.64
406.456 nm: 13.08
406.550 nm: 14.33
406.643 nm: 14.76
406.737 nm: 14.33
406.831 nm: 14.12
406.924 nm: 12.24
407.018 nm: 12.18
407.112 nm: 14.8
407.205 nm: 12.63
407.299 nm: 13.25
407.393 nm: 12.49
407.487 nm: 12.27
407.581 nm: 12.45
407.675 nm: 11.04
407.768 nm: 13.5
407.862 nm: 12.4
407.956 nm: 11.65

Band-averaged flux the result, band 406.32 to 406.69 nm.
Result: 13.9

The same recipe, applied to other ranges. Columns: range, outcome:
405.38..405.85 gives 13.1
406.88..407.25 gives 13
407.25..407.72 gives 12.3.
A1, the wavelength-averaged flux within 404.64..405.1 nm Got 11.8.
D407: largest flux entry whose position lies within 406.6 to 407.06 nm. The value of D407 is 14.76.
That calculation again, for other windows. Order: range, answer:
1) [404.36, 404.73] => 11.86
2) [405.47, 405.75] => 13.91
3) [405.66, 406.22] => 14.54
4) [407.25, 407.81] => 13.5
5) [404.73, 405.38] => 12.41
